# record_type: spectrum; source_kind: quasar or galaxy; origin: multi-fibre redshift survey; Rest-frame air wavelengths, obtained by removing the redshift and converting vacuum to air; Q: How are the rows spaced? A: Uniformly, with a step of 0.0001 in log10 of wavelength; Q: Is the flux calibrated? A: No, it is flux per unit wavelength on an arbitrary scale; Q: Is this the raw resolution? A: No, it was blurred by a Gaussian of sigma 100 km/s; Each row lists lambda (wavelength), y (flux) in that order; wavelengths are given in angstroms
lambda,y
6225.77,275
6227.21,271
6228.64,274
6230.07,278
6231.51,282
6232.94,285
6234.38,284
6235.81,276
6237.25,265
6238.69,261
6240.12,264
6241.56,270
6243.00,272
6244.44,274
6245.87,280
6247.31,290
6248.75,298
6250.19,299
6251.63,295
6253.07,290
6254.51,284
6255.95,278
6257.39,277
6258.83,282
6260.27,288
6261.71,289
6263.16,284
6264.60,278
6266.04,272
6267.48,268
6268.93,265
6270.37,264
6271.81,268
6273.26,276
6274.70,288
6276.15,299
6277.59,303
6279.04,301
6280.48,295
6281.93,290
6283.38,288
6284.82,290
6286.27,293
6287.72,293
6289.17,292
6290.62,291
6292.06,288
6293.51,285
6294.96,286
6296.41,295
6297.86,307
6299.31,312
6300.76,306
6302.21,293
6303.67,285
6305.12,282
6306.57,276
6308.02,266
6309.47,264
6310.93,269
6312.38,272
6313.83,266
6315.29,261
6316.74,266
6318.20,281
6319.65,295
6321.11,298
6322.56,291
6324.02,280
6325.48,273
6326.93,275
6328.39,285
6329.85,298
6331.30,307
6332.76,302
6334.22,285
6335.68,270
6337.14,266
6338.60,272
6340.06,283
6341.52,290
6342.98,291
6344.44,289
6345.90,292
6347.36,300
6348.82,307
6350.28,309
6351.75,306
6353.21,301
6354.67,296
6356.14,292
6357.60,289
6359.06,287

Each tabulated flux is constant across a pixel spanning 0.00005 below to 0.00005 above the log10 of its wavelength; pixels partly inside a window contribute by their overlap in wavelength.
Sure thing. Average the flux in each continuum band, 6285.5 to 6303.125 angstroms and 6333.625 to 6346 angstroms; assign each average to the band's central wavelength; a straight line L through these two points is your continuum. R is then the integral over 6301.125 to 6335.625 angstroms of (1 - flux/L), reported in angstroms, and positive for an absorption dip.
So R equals 0.8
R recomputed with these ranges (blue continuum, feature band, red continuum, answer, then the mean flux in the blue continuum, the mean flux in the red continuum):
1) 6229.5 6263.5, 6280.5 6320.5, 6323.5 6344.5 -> -0.3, 281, 284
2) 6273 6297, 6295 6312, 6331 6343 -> 0.1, 292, 284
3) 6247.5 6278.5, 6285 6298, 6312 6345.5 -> -0.4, 283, 283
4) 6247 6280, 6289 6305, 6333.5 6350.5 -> -0.5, 284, 287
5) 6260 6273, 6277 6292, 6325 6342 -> -0.9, 275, 284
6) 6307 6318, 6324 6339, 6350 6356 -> 0.0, 267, 301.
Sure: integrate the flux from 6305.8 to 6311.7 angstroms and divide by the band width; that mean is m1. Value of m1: 269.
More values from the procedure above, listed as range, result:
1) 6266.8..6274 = 268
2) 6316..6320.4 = 281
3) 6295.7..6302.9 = 303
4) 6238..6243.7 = 267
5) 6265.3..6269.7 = 268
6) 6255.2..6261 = 282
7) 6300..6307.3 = 288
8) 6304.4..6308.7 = 275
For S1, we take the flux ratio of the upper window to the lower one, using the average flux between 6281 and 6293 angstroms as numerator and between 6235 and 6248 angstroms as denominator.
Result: 1.1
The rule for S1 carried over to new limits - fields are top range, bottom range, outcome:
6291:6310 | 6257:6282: 1.02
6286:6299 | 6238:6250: 1.06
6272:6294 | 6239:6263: 1.03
